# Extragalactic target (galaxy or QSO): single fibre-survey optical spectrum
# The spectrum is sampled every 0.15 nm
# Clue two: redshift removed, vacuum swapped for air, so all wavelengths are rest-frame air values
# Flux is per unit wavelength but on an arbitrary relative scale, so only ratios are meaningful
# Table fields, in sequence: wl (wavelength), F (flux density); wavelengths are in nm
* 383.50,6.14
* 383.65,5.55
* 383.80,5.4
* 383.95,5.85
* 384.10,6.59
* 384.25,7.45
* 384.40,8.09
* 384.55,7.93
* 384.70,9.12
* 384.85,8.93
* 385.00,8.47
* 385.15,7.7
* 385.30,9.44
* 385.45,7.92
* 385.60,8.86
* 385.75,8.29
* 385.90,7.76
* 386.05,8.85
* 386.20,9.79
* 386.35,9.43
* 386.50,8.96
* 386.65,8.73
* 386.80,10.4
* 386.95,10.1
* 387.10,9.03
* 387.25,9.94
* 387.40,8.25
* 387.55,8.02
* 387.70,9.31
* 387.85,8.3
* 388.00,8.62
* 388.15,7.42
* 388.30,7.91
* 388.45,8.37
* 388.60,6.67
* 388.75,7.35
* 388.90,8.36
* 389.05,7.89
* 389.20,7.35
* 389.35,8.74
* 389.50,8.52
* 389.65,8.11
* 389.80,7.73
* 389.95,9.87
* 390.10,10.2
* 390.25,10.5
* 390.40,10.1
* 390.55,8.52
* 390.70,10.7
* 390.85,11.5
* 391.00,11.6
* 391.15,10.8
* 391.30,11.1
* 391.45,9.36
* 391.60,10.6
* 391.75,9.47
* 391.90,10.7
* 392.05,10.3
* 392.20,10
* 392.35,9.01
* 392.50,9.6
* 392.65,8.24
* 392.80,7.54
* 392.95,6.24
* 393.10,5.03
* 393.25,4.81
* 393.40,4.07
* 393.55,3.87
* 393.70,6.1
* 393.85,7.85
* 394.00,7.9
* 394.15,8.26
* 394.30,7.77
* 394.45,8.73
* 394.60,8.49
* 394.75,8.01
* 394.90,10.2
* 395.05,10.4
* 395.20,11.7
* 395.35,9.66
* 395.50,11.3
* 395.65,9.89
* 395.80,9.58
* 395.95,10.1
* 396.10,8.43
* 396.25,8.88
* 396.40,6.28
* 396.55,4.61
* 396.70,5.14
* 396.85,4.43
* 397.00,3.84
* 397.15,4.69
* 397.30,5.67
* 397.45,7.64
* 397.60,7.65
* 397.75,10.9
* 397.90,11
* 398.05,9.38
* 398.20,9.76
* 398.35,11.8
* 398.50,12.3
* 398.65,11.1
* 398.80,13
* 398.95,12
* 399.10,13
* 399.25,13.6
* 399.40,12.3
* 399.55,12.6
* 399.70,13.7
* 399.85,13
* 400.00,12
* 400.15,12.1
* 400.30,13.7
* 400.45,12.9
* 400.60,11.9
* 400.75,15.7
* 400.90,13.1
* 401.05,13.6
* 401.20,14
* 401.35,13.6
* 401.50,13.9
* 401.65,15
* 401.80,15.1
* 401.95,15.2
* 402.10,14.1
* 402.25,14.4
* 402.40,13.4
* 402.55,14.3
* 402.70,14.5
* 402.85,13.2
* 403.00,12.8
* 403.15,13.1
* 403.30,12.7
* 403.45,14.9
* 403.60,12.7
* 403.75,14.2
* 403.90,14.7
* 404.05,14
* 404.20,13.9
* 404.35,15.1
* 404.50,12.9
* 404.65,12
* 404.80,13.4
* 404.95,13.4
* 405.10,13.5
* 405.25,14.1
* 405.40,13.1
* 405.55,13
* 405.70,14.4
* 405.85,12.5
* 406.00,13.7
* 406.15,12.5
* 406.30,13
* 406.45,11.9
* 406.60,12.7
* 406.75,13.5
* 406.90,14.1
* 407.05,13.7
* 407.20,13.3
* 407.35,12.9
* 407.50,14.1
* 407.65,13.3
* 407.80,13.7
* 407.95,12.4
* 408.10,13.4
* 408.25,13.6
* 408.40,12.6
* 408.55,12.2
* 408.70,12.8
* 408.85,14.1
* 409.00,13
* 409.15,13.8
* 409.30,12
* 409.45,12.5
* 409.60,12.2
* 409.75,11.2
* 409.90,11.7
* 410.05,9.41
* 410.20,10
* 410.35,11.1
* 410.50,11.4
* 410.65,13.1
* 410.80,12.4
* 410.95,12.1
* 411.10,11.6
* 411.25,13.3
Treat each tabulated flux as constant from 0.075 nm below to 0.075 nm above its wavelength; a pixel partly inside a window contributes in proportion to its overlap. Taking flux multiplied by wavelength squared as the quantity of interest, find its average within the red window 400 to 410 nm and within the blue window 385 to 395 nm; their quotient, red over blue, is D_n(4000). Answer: 1.67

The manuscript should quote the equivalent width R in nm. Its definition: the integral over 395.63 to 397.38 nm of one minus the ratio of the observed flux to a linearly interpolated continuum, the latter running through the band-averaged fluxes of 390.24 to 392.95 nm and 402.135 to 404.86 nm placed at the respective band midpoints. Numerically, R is 0.72 nm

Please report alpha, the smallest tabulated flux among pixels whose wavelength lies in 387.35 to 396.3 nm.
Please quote 3.87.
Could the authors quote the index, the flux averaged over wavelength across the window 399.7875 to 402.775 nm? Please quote 13.8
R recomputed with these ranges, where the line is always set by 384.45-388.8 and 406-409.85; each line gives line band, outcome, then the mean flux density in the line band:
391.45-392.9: 0.05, 9.43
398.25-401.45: -0.44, 12.9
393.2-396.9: 0.88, 7.9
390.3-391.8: -0.14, 10.4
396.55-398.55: 0.56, 7.83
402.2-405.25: -0.39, 13.7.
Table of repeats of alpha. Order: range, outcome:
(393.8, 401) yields 3.84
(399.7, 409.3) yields 11.9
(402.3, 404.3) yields 12.7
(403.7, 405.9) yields 12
